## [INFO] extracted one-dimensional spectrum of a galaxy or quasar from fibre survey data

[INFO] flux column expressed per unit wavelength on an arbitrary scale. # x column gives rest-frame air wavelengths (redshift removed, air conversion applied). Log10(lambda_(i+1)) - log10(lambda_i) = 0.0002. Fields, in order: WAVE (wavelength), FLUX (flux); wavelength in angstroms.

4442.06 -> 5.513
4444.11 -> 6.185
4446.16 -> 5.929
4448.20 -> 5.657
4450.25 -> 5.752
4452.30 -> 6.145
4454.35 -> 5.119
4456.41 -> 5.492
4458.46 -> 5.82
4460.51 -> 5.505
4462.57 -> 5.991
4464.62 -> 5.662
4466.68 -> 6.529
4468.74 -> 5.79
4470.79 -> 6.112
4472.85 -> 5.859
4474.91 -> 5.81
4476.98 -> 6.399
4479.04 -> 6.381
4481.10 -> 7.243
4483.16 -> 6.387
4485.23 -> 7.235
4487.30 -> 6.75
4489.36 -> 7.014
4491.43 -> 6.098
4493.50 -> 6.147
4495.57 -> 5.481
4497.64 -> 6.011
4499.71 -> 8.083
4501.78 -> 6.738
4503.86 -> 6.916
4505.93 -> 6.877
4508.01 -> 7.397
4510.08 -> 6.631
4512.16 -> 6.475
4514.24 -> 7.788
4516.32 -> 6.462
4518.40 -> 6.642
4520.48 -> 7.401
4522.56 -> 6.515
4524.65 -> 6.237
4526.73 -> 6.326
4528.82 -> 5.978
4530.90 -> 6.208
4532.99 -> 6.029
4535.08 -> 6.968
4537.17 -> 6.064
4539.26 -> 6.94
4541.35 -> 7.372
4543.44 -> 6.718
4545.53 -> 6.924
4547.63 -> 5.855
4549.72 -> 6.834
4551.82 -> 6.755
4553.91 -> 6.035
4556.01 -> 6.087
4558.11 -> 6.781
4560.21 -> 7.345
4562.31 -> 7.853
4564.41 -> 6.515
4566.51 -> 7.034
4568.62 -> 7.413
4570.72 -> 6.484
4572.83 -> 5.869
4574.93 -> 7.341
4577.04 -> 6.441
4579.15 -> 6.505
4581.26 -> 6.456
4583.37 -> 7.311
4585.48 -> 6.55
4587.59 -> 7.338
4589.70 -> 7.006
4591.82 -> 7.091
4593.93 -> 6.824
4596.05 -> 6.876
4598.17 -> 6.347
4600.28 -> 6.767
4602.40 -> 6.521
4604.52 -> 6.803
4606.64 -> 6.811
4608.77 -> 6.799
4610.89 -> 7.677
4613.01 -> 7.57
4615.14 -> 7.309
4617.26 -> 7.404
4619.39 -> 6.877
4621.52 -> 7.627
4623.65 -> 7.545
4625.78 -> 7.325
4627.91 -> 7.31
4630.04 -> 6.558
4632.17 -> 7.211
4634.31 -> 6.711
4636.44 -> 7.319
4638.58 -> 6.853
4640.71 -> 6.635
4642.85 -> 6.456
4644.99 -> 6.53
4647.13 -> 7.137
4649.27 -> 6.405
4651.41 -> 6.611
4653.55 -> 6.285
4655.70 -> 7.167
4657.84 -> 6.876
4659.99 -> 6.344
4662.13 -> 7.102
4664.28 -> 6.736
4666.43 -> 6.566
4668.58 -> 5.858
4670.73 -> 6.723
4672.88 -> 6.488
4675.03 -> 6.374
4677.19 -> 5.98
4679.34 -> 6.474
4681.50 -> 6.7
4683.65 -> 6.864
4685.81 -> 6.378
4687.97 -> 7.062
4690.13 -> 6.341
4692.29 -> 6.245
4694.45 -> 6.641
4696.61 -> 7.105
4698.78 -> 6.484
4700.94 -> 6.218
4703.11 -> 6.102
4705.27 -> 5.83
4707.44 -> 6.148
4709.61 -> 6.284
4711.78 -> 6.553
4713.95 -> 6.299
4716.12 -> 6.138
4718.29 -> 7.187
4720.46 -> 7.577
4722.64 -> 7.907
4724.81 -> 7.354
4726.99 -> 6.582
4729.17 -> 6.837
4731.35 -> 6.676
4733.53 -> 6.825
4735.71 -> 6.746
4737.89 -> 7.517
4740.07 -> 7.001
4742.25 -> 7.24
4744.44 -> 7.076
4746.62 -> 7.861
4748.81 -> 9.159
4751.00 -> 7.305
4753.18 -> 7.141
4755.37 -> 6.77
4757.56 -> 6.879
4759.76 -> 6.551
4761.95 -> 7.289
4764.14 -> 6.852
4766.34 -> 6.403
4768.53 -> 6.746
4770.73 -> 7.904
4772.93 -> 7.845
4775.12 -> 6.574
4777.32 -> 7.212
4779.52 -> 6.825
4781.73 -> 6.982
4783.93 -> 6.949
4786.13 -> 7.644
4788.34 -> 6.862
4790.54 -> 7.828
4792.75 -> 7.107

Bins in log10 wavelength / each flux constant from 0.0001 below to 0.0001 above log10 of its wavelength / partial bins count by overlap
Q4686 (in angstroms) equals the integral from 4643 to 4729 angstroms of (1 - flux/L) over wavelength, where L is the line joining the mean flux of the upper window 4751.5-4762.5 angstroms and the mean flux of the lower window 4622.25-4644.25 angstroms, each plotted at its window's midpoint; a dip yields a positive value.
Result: 4.4 angstroms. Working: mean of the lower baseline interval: 6.99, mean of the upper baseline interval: 6.93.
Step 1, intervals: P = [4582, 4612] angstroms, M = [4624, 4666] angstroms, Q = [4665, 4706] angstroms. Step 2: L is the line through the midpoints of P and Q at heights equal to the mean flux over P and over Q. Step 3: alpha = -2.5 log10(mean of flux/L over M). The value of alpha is -0.03 mag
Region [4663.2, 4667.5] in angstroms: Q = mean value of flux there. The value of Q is 6.65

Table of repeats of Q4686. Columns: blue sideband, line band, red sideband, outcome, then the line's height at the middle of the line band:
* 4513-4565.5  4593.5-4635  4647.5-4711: -3.0 angstroms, 6.58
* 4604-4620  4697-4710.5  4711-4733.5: 1.4 angstroms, 6.96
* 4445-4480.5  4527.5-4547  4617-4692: -1.0 angstroms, 6.23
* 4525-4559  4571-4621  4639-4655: -2.6 angstroms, 6.55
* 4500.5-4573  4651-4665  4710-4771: 0.4 angstroms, 6.92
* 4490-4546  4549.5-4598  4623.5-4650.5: -0.3 angstroms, 6.76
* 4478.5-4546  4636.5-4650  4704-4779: 0.3 angstroms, 6.87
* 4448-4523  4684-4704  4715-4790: 1.3 angstroms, 6.97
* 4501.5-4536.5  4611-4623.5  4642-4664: -1.3 angstroms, 6.69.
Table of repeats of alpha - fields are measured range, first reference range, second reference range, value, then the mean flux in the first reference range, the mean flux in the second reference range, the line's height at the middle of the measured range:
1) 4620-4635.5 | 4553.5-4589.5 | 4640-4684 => -0.08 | 6.8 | 6.58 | 6.67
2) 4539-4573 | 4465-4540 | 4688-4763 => -0.02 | 6.54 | 6.88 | 6.63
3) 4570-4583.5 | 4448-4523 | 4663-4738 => -0.02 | 6.4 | 6.61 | 6.49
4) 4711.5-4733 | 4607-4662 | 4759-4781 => 0.01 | 6.98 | 7.03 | 7.01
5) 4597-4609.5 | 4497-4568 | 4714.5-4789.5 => 0.03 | 6.74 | 7.13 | 6.86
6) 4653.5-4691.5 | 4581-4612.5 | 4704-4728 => 0.03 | 6.9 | 6.71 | 6.78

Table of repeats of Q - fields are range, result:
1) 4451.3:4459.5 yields 5.64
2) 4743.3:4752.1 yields 7.85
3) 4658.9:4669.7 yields 6.52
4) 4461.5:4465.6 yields 5.83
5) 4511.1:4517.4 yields 6.9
